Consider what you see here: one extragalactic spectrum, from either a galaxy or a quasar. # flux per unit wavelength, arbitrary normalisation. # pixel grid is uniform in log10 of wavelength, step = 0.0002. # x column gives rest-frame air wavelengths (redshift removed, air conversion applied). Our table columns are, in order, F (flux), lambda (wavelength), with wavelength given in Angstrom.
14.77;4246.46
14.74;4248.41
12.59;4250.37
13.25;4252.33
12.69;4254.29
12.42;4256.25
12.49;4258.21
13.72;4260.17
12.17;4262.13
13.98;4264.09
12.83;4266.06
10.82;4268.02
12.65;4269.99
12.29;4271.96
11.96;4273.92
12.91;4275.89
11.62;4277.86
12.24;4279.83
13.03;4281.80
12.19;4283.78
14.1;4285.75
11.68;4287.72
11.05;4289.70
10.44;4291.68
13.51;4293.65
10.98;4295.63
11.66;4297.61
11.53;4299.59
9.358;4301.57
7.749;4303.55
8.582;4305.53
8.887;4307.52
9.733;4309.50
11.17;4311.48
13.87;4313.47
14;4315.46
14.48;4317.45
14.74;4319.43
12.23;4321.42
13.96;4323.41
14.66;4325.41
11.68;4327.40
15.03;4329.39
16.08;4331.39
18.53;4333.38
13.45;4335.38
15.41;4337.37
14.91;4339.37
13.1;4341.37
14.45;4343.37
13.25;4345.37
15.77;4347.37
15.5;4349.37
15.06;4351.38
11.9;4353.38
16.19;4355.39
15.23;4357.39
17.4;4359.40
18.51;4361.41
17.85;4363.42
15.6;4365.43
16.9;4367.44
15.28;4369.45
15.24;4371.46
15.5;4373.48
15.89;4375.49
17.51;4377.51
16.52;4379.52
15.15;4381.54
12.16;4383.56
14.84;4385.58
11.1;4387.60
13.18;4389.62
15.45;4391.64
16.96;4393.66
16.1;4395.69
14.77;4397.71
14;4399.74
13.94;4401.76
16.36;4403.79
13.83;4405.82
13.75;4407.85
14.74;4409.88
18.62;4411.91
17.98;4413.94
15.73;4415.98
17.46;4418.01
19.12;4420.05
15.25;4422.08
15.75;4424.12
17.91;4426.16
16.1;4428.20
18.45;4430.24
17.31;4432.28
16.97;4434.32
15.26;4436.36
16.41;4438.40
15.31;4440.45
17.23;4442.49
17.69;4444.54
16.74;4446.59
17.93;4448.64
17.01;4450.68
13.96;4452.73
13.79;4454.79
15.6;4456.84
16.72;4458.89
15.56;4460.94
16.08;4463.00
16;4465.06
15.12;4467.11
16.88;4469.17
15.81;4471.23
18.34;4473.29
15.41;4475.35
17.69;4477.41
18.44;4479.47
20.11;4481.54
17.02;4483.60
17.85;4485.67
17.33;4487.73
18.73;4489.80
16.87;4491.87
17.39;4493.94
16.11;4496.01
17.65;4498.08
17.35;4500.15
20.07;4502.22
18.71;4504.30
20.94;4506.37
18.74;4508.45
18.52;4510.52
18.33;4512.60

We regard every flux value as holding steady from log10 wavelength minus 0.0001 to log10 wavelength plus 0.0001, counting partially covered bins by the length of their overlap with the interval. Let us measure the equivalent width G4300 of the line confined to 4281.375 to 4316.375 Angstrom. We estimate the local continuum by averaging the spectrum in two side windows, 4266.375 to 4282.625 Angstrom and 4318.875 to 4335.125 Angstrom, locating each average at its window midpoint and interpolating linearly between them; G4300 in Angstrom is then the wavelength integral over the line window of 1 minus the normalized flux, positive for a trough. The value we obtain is 5.26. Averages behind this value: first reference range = 12.2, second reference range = 14.6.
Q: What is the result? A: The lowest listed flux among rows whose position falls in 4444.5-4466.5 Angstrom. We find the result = 13.79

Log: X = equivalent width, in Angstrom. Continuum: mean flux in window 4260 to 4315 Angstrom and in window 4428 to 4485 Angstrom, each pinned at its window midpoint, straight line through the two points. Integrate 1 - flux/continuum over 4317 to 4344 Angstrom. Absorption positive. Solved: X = -3.3 Angstrom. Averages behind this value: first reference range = 11.7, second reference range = 16.6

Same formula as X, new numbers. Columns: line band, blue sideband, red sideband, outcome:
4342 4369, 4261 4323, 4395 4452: -3.0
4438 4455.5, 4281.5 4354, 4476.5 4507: 0.5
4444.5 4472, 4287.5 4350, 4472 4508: 1.7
